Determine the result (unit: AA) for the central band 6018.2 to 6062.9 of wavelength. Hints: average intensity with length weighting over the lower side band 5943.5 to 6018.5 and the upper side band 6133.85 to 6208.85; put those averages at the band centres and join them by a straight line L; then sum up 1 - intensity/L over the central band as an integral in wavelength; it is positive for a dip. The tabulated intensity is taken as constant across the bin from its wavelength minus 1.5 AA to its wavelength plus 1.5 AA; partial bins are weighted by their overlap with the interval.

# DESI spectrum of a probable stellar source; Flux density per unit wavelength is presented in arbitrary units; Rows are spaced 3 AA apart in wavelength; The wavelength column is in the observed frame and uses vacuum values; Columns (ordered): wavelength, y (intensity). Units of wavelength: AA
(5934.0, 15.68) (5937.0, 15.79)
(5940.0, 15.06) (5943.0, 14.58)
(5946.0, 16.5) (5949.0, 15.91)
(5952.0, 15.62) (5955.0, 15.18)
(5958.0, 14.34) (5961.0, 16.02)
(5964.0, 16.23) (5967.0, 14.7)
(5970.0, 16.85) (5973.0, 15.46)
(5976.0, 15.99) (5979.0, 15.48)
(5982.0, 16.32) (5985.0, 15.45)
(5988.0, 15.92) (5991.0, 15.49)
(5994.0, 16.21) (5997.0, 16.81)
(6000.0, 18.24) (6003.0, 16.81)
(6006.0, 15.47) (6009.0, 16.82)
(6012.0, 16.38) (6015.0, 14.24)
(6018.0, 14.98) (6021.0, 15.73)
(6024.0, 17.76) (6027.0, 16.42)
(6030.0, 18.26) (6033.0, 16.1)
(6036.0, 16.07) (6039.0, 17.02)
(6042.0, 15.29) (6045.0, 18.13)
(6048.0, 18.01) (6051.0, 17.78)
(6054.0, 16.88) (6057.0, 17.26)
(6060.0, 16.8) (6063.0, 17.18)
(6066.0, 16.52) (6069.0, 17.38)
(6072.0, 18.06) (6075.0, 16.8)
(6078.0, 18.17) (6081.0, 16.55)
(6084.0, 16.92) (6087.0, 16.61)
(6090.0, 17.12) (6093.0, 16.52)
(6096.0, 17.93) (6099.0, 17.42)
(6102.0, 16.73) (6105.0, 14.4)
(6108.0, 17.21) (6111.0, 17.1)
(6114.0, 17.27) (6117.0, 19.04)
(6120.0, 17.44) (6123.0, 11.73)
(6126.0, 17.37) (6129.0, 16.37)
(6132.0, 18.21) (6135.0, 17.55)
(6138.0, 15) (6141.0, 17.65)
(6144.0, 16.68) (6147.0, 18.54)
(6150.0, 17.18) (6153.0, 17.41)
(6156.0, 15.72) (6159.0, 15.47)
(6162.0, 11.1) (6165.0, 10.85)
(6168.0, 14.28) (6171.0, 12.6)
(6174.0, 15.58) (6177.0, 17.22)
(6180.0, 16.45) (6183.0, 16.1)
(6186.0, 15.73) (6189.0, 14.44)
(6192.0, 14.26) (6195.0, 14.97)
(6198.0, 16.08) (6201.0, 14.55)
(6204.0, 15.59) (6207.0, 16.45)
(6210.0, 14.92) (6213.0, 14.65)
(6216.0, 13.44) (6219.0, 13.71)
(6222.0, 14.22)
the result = -3.3 AA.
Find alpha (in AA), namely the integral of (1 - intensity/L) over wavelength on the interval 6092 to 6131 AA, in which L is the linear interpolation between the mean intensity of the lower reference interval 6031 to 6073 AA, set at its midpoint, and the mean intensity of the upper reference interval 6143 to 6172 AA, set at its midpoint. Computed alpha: -1.9 AA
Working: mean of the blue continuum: 17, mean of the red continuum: 15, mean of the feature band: 16.7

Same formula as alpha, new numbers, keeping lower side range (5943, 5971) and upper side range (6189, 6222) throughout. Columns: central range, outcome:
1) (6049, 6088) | -4.87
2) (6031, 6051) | -2.00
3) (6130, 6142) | -1.60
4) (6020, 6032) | -1.29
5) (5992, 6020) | -1.32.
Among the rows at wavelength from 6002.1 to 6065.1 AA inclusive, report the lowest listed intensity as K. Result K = 14.24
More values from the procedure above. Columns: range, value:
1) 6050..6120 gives 14.4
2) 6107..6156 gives 11.73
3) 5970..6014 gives 15.45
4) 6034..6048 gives 15.29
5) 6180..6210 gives 14.26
